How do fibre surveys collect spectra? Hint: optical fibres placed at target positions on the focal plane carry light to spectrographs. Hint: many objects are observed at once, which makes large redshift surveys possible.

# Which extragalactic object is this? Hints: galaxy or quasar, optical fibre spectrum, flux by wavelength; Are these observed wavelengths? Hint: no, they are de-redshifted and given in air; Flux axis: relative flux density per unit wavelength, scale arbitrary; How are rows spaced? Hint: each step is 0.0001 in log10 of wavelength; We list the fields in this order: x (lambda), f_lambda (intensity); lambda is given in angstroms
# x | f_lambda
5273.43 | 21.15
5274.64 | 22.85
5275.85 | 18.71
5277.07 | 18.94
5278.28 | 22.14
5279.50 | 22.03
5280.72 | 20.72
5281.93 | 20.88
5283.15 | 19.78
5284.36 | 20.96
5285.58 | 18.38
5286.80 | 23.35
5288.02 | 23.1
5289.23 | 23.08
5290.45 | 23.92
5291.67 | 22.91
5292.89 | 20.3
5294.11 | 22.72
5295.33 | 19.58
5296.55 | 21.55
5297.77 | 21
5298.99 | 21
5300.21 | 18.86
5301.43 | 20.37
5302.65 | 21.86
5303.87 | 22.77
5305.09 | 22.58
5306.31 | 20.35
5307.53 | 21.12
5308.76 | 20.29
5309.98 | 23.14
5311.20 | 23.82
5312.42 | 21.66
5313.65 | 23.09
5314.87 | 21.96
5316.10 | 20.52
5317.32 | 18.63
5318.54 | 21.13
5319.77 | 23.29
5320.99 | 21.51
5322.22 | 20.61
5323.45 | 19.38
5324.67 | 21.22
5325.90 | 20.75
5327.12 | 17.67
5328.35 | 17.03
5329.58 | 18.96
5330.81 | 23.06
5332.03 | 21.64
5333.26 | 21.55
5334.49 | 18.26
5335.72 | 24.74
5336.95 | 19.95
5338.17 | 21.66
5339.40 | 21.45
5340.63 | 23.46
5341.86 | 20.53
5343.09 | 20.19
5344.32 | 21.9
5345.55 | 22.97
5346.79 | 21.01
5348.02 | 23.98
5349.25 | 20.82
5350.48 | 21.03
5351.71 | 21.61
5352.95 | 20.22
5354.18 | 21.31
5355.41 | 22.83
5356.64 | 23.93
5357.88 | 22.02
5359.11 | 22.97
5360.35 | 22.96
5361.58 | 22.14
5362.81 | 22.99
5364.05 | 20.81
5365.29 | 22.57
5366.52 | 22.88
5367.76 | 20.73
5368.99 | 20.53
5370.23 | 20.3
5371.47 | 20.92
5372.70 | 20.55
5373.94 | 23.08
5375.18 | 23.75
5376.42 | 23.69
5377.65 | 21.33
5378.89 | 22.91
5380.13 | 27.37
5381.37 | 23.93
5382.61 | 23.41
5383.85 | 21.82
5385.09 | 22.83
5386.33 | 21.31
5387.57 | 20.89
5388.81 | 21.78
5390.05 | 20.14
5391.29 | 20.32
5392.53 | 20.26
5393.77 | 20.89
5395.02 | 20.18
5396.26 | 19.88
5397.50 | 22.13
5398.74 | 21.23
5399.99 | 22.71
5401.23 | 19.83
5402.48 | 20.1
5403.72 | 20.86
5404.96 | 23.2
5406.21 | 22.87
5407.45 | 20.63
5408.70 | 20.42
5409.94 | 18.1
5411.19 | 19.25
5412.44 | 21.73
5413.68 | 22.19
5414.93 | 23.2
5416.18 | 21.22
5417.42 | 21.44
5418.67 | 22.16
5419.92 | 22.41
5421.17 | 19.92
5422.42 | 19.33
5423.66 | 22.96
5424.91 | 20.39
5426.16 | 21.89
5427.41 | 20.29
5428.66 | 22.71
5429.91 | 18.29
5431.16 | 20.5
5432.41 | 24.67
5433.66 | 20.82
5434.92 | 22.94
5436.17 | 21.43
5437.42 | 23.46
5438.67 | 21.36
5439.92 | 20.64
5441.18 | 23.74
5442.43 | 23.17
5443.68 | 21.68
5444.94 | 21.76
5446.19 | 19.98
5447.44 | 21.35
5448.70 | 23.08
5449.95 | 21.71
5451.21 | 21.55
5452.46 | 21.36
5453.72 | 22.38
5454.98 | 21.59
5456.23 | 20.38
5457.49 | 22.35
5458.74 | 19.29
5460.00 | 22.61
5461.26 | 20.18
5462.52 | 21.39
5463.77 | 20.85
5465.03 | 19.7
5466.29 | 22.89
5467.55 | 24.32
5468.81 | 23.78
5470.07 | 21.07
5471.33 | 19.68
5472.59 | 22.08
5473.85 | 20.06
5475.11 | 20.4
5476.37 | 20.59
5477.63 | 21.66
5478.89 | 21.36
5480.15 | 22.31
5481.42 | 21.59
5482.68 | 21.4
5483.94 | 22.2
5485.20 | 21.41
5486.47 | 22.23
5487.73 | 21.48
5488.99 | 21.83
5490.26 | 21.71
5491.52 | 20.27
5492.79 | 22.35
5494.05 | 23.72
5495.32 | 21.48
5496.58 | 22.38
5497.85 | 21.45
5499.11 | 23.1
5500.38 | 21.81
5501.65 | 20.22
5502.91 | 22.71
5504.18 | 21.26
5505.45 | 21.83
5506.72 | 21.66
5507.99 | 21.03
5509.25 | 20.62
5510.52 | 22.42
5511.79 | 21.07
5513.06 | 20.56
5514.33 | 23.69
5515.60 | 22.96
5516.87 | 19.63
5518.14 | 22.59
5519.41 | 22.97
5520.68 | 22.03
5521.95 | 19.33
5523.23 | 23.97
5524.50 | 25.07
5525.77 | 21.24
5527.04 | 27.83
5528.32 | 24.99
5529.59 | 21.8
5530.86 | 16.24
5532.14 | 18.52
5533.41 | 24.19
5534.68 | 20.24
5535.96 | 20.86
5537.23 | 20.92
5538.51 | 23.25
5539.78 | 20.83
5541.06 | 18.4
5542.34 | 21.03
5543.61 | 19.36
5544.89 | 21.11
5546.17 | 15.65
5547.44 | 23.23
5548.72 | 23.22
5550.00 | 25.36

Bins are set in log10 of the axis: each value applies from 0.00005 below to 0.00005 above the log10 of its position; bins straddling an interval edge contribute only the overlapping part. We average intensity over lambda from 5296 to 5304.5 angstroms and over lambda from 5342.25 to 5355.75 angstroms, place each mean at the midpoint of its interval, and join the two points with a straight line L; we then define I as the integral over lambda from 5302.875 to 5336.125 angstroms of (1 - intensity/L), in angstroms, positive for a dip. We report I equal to 0.2 angstroms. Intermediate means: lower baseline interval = 21.1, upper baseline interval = 21.6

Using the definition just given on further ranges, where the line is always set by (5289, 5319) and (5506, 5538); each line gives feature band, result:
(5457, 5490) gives 0.4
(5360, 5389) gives -0.9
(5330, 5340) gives 0.0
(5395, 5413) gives 0.6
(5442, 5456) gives 0.0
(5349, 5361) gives -0.2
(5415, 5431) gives 0.4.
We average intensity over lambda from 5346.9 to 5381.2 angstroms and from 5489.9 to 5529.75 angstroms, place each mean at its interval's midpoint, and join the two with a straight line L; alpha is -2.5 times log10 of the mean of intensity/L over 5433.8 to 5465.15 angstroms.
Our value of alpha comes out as 0.03 mag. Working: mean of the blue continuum 22.2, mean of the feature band 21.6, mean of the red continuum 22.2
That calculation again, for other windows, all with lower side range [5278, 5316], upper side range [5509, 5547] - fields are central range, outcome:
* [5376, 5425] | 0.00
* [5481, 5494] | -0.01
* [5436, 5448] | -0.02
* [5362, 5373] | 0.01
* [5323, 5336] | 0.07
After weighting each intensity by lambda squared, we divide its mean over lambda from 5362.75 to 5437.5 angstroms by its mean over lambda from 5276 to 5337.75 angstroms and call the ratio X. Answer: 1.1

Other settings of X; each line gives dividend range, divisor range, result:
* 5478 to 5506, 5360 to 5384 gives 1.02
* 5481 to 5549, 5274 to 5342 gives 1.10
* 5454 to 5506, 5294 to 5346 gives 1.08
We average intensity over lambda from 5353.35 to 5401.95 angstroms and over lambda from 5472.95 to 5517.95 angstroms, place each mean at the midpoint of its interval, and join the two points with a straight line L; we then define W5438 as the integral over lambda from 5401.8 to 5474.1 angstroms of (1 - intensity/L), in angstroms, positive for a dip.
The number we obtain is 1.00 angstroms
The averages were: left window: 21.9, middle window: 21.5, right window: 21.6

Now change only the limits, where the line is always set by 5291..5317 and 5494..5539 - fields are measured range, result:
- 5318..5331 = 0.7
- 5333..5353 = 0.0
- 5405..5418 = 0.3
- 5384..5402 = 0.5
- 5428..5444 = -0.2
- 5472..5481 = 0.3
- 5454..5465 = 0.4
